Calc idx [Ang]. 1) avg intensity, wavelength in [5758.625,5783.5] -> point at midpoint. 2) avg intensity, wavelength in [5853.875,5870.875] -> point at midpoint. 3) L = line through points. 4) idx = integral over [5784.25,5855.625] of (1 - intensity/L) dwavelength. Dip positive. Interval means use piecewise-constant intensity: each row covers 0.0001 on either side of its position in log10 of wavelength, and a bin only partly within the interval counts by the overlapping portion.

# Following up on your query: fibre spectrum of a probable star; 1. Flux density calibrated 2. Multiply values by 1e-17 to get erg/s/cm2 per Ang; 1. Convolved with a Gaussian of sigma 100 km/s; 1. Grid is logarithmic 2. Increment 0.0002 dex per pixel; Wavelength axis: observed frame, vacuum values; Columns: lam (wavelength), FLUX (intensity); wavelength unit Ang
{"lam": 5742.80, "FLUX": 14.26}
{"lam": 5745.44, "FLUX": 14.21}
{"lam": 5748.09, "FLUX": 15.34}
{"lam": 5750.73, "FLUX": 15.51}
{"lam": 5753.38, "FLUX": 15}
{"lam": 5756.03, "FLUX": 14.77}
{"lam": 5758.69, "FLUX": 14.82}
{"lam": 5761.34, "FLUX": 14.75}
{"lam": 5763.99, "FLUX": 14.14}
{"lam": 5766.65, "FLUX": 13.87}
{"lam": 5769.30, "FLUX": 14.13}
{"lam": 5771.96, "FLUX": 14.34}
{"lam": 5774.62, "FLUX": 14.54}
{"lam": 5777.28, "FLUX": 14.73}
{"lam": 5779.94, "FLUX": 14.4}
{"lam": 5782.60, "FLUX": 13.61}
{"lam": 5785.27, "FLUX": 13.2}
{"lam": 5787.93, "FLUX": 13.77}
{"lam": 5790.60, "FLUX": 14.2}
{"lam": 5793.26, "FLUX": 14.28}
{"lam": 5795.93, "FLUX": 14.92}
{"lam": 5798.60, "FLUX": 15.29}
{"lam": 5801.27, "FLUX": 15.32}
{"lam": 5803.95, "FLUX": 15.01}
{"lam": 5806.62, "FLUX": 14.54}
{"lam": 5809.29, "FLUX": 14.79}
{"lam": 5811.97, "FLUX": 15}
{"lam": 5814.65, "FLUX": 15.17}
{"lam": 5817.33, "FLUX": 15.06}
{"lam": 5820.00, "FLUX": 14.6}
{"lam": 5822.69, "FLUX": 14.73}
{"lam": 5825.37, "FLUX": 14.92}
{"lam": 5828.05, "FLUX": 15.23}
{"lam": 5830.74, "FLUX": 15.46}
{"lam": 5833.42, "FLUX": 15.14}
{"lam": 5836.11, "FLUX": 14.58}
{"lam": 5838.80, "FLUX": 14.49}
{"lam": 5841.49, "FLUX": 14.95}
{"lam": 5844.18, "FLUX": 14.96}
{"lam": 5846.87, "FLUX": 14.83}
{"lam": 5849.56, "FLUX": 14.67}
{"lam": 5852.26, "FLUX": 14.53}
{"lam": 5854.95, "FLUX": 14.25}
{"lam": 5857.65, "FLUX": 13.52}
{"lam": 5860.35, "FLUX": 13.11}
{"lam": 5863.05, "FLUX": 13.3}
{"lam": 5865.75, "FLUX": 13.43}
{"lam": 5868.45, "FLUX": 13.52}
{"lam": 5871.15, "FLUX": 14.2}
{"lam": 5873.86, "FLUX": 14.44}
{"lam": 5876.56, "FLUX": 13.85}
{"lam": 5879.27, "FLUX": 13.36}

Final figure -4.31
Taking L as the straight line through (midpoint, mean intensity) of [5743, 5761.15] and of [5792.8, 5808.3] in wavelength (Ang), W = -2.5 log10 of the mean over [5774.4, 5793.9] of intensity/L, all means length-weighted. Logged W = 0.06 mag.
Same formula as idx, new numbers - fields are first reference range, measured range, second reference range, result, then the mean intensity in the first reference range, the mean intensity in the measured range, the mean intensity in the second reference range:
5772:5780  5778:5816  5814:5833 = 0.6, 14.5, 14.5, 15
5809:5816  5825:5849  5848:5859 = -0.6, 15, 14.9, 14.3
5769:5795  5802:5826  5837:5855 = -0.8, 14.1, 14.9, 14.7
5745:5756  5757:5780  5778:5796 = 0.2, 15.1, 14.4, 14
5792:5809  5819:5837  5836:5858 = -0.3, 14.9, 15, 14.6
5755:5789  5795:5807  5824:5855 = -0.5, 14.2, 15.1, 14.9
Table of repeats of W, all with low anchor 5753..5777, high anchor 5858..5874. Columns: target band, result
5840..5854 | -0.08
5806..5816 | -0.06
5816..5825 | -0.06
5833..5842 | -0.07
